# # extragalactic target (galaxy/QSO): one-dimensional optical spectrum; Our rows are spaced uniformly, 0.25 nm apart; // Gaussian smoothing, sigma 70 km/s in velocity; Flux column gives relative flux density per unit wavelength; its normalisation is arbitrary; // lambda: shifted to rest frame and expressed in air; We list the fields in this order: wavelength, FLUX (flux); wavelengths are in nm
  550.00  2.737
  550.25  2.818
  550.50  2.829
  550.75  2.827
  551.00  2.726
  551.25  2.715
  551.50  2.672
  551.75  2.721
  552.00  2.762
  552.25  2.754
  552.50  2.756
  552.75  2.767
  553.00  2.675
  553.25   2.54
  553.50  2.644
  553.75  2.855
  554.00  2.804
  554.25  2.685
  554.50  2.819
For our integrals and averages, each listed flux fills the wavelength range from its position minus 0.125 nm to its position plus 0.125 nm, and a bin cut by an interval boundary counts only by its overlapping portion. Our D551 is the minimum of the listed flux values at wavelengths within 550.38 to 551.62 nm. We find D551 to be 2.672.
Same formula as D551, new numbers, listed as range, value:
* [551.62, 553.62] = 2.54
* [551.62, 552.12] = 2.721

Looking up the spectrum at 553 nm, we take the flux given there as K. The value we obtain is 2.675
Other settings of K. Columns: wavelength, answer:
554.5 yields 2.819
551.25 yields 2.715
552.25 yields 2.754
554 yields 2.804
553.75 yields 2.855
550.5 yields 2.829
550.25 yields 2.818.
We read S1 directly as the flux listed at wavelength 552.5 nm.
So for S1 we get 2.756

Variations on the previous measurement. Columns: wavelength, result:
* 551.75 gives 2.721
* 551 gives 2.726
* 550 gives 2.737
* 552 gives 2.762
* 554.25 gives 2.685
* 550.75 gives 2.827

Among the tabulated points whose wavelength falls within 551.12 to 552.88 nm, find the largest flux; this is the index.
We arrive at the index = 2.767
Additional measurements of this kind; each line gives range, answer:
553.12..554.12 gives 2.855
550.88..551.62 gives 2.726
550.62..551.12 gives 2.827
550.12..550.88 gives 2.829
